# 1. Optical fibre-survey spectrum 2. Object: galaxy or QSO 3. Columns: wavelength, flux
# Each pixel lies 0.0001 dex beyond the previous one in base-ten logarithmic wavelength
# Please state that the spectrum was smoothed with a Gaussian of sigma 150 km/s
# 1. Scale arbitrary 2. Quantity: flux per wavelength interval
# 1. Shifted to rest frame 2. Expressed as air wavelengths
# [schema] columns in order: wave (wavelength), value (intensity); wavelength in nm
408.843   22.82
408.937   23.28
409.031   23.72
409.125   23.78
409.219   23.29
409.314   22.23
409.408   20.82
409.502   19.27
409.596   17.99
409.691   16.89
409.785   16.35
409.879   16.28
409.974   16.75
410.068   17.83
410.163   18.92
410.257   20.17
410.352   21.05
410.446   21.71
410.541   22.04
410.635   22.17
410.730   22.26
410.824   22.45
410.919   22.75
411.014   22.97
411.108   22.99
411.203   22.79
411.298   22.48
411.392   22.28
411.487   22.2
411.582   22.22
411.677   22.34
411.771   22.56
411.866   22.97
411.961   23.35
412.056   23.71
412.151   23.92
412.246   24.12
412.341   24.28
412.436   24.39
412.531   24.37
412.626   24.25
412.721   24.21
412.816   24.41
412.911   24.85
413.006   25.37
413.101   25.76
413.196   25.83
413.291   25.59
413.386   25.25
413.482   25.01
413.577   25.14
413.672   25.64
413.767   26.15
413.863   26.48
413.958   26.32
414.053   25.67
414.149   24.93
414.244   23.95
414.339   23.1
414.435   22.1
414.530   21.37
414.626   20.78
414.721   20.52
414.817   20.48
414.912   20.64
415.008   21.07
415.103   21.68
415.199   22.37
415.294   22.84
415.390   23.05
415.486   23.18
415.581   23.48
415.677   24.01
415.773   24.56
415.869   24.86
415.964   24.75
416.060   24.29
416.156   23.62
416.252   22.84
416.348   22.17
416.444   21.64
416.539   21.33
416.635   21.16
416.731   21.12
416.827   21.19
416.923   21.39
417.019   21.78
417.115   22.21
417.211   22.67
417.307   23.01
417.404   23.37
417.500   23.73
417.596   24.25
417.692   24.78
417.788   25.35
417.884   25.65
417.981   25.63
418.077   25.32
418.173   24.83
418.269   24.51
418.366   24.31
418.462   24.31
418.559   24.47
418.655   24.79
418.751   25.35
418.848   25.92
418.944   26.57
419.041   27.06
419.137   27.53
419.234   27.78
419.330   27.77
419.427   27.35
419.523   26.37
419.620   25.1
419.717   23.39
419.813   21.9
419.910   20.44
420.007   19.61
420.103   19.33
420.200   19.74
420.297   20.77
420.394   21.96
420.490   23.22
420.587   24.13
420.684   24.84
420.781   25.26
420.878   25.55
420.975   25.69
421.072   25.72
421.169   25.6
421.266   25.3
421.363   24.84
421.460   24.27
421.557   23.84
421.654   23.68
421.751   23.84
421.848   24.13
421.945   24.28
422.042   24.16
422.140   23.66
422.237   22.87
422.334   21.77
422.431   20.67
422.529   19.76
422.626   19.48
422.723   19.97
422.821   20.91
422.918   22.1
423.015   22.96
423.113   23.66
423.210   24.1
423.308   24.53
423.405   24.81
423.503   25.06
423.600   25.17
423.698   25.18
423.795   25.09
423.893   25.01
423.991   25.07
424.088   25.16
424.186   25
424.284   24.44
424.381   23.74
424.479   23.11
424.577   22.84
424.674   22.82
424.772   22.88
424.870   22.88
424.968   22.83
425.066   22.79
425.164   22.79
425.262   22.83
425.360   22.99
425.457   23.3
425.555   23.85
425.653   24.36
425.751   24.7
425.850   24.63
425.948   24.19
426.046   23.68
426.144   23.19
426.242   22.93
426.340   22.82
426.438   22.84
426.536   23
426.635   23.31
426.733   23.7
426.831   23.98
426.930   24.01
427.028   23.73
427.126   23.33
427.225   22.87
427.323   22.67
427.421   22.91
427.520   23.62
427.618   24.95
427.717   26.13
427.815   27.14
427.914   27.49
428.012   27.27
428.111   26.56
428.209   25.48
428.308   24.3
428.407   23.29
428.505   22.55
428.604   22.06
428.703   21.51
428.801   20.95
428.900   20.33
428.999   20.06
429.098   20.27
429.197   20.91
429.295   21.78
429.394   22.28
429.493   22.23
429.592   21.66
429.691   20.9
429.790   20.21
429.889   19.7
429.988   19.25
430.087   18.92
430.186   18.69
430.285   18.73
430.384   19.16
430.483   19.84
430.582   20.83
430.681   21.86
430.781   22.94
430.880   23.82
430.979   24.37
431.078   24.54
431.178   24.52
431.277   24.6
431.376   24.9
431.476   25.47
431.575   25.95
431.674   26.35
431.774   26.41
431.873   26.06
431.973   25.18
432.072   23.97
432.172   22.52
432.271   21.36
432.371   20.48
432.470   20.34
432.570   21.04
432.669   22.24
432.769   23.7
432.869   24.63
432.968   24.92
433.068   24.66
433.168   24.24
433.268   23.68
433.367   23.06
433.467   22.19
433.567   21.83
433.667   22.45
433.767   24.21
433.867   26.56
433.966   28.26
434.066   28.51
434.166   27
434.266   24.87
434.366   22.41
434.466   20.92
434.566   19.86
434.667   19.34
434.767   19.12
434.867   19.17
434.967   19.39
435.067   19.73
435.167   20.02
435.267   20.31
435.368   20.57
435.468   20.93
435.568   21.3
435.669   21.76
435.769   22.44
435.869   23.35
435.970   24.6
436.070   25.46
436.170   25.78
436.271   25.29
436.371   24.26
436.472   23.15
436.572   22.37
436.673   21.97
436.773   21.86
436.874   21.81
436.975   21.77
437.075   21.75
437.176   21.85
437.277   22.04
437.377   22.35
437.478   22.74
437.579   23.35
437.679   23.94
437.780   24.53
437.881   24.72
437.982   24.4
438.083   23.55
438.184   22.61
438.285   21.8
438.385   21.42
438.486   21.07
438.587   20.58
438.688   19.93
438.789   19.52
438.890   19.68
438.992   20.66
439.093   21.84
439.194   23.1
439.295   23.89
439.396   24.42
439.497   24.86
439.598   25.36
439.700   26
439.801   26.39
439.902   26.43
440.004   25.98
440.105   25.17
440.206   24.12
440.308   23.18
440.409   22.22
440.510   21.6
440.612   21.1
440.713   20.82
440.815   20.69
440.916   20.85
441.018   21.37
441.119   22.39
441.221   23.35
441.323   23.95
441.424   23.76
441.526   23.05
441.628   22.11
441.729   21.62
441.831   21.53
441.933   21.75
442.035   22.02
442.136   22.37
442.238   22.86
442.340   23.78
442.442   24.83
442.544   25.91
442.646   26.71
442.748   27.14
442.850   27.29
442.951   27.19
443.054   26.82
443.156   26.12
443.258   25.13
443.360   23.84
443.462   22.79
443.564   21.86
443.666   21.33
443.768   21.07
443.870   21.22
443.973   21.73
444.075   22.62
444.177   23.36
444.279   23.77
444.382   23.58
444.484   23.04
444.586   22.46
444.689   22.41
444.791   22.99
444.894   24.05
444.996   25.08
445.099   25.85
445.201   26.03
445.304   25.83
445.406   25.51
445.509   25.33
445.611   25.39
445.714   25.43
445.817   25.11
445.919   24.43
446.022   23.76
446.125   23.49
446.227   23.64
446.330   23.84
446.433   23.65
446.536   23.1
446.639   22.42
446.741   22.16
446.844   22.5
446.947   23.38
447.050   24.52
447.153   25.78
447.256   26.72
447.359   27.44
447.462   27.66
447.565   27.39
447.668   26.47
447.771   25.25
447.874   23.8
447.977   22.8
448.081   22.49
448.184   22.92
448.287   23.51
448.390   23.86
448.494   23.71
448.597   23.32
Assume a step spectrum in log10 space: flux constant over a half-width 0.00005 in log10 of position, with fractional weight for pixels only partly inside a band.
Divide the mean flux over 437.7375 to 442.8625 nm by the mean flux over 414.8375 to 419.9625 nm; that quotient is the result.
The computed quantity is 0.97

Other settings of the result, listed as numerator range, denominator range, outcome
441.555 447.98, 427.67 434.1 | 1.05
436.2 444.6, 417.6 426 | 0.97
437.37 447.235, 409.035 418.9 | 1.02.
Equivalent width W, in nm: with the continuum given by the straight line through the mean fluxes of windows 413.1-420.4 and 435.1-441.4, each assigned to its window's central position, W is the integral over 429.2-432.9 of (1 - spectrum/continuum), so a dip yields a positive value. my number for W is 0.10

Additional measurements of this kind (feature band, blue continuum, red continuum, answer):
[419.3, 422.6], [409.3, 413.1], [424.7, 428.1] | -0.05 nm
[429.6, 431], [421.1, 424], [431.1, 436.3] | 0.16 nm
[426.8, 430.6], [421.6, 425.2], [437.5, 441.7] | 0.14 nm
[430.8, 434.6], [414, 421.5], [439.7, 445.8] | -0.05 nm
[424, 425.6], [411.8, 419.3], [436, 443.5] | 0.02 nm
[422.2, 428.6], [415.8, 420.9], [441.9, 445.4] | 0.06 nm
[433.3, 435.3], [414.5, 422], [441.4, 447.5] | 0.12 nm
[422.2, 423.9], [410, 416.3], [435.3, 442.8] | 0.02 nm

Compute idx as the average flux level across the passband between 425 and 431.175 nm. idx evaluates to 22.8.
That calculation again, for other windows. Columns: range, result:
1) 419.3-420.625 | 22.9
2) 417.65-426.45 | 23.9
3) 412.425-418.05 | 23.6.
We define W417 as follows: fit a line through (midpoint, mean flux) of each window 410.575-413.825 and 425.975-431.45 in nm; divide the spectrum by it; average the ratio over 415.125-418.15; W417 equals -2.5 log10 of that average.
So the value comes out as 0.013 mag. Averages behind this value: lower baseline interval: 23.9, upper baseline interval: 22.7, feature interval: 23.3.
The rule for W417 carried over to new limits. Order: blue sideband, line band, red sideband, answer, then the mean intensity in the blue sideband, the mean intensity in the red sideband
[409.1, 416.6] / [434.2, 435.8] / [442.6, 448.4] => 0.15 mag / 22.7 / 24.3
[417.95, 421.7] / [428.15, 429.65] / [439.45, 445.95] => 0.10 mag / 24.5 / 23.8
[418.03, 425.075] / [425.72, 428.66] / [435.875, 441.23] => -0.02 mag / 23.9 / 22.9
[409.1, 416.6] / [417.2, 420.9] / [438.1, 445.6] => -0.07 mag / 22.7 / 23.4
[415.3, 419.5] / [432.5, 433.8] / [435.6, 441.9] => 0.00 mag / 24.2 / 22.9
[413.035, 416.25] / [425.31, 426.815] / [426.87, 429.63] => -0.01 mag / 23.8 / 23.3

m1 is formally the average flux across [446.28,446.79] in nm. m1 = 23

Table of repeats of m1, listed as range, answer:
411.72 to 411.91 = 22.8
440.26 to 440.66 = 22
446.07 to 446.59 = 23.5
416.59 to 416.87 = 21.1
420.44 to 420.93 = 24.6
